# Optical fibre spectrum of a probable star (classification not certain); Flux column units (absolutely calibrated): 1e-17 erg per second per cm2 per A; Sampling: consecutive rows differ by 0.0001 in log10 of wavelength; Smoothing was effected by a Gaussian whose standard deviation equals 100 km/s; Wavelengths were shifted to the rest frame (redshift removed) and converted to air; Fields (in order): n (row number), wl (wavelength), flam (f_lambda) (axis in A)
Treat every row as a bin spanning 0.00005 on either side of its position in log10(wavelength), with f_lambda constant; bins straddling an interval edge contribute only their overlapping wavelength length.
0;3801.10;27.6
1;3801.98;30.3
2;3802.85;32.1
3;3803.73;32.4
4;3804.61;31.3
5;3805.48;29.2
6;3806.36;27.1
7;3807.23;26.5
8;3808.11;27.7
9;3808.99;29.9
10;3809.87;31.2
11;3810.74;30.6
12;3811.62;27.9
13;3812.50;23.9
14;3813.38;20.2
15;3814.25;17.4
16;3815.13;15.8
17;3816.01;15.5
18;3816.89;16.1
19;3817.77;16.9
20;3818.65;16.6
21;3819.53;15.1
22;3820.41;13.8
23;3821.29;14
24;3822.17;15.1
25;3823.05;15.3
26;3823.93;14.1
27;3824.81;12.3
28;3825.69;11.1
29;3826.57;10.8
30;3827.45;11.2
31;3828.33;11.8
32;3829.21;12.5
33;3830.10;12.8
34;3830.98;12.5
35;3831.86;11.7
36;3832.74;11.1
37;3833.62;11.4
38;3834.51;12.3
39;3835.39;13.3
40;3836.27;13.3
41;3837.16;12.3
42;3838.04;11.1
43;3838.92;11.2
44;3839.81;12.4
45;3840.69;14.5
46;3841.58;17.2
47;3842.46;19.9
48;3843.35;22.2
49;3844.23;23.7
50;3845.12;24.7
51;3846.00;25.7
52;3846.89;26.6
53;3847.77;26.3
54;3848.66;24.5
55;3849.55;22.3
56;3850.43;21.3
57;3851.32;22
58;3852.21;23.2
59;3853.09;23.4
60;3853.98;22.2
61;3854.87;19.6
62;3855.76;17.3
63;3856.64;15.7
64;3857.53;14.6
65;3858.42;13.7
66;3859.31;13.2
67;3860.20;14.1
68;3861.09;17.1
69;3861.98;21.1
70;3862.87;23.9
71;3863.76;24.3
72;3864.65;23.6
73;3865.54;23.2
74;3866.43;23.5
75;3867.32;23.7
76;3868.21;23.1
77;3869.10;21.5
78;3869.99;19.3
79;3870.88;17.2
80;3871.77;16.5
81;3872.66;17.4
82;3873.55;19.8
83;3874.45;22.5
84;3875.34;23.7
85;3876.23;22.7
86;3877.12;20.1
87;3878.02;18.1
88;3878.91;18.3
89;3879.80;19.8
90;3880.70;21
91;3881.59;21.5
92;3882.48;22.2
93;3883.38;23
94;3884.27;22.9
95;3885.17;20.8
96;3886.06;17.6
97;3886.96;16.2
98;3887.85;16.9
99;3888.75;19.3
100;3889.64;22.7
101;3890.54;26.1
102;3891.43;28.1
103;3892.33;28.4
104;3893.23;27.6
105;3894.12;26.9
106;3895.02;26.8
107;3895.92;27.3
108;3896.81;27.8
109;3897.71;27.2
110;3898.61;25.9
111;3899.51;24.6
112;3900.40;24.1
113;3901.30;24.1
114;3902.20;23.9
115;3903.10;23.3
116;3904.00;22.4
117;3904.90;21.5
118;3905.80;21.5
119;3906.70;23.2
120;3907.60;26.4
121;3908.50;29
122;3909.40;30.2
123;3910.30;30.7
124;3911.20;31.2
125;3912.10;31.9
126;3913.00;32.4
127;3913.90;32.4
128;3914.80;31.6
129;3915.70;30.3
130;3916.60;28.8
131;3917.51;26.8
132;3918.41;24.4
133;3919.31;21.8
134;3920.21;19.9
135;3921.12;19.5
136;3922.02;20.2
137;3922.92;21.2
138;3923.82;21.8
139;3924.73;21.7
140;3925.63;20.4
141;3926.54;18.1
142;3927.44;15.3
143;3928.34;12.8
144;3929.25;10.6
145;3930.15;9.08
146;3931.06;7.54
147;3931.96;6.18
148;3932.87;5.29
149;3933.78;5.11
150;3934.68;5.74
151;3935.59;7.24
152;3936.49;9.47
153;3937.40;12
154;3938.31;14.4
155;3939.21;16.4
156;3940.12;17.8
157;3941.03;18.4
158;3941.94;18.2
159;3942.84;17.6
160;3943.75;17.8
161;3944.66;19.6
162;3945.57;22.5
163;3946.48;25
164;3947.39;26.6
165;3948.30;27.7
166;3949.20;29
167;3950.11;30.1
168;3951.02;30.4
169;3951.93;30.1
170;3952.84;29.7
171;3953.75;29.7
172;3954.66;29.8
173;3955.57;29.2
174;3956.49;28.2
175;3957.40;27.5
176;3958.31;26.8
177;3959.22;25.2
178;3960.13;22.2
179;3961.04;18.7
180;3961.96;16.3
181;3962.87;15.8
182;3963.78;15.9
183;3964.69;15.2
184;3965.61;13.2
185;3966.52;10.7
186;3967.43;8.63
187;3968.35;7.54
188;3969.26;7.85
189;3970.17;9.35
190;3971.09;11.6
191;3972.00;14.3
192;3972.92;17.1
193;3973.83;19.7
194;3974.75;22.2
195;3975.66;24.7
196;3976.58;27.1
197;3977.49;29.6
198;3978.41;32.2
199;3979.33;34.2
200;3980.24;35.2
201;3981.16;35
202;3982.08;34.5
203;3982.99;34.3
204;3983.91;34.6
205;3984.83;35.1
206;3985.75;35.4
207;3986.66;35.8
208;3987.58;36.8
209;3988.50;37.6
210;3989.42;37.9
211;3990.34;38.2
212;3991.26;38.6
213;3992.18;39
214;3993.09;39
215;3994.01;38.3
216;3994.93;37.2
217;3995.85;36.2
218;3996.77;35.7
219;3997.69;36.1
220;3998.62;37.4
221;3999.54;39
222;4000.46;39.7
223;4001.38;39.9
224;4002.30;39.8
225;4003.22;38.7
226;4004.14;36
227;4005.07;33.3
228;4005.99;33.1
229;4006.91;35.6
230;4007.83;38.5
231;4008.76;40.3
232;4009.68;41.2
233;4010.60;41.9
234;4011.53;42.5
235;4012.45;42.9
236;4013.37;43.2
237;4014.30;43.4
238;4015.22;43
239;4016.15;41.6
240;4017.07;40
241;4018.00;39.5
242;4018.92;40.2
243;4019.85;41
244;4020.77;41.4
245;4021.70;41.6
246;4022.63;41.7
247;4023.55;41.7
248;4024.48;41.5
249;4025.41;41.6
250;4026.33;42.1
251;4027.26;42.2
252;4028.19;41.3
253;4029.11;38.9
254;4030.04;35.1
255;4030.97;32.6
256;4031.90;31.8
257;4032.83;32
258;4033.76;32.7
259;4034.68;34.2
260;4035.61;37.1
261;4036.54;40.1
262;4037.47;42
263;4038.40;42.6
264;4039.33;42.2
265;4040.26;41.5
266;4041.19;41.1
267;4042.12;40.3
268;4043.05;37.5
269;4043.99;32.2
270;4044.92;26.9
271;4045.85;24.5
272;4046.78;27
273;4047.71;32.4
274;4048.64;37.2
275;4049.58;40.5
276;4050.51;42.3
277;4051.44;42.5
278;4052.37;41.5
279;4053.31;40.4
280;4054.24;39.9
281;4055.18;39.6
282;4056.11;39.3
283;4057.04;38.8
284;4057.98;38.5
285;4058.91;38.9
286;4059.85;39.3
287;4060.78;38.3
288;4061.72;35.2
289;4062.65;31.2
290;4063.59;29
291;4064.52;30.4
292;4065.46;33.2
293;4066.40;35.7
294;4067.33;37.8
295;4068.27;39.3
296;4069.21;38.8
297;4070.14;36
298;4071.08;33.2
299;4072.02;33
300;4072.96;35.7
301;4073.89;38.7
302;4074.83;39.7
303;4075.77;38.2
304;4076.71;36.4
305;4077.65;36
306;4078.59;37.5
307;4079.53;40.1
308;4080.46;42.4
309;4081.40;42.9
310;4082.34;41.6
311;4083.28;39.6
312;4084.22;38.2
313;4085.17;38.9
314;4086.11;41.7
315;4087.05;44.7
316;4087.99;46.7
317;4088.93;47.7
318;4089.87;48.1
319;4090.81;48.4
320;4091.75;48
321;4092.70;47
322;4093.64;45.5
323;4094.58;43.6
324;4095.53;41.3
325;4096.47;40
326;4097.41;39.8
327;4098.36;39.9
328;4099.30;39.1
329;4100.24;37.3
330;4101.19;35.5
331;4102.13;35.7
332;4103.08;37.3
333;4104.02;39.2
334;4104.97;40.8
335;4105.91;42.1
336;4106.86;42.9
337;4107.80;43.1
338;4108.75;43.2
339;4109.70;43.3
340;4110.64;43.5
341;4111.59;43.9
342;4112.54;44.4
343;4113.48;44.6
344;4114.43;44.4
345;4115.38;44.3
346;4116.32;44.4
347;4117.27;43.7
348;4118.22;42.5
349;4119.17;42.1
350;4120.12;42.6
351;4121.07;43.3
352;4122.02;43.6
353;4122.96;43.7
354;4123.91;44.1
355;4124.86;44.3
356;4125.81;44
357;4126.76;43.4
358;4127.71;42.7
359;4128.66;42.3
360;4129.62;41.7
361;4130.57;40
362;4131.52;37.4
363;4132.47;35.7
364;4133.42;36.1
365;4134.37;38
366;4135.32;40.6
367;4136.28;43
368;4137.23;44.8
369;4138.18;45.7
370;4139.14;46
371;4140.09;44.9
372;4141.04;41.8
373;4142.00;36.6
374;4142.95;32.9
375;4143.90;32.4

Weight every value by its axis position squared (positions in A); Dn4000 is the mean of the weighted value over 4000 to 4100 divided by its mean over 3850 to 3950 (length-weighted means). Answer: 2.0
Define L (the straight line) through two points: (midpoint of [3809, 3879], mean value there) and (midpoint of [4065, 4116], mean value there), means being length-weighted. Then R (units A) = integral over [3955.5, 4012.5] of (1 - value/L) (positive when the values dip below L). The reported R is 2.9 A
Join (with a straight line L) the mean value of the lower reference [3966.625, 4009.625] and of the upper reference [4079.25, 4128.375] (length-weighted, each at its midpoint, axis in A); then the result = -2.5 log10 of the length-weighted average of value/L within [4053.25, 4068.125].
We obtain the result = 0.054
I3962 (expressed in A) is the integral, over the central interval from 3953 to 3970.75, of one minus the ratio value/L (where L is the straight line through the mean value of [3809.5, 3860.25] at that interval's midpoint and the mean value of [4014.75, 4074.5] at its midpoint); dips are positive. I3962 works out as 6.3 A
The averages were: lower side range 17.3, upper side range 37.6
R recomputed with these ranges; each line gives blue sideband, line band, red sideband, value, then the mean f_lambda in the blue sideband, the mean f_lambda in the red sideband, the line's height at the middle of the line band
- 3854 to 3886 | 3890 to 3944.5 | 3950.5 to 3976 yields -3.6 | 20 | 19.9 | 20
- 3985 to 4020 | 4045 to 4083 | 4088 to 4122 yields 3.8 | 38.7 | 42.7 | 41.1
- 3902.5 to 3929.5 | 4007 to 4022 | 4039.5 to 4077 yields -3.9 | 24.1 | 36.6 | 32.8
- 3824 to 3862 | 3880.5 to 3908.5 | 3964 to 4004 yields -3.0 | 16.7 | 29.5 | 21.4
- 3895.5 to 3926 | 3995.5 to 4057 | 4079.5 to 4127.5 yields -4.9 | 25.6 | 42.6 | 35.8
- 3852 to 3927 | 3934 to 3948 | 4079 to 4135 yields 5.6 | 22.8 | 42.1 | 27.4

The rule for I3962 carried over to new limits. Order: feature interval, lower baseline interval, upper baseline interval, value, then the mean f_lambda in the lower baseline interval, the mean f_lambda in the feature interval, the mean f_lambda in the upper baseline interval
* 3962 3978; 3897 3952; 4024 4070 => 6.6 A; 21.3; 16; 37.2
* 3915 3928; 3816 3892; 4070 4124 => 1.3 A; 18.4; 22.3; 41.5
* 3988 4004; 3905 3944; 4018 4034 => -2.4 A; 19.6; 38.1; 38.9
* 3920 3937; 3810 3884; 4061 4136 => 8.0 A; 18.4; 13.4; 40.5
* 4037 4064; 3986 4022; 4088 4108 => 2.1 A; 39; 37.3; 42.1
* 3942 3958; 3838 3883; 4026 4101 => 1.2 A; 20.2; 26.3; 38.5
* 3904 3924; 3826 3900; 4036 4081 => -1.6 A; 19.8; 26.2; 37.2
